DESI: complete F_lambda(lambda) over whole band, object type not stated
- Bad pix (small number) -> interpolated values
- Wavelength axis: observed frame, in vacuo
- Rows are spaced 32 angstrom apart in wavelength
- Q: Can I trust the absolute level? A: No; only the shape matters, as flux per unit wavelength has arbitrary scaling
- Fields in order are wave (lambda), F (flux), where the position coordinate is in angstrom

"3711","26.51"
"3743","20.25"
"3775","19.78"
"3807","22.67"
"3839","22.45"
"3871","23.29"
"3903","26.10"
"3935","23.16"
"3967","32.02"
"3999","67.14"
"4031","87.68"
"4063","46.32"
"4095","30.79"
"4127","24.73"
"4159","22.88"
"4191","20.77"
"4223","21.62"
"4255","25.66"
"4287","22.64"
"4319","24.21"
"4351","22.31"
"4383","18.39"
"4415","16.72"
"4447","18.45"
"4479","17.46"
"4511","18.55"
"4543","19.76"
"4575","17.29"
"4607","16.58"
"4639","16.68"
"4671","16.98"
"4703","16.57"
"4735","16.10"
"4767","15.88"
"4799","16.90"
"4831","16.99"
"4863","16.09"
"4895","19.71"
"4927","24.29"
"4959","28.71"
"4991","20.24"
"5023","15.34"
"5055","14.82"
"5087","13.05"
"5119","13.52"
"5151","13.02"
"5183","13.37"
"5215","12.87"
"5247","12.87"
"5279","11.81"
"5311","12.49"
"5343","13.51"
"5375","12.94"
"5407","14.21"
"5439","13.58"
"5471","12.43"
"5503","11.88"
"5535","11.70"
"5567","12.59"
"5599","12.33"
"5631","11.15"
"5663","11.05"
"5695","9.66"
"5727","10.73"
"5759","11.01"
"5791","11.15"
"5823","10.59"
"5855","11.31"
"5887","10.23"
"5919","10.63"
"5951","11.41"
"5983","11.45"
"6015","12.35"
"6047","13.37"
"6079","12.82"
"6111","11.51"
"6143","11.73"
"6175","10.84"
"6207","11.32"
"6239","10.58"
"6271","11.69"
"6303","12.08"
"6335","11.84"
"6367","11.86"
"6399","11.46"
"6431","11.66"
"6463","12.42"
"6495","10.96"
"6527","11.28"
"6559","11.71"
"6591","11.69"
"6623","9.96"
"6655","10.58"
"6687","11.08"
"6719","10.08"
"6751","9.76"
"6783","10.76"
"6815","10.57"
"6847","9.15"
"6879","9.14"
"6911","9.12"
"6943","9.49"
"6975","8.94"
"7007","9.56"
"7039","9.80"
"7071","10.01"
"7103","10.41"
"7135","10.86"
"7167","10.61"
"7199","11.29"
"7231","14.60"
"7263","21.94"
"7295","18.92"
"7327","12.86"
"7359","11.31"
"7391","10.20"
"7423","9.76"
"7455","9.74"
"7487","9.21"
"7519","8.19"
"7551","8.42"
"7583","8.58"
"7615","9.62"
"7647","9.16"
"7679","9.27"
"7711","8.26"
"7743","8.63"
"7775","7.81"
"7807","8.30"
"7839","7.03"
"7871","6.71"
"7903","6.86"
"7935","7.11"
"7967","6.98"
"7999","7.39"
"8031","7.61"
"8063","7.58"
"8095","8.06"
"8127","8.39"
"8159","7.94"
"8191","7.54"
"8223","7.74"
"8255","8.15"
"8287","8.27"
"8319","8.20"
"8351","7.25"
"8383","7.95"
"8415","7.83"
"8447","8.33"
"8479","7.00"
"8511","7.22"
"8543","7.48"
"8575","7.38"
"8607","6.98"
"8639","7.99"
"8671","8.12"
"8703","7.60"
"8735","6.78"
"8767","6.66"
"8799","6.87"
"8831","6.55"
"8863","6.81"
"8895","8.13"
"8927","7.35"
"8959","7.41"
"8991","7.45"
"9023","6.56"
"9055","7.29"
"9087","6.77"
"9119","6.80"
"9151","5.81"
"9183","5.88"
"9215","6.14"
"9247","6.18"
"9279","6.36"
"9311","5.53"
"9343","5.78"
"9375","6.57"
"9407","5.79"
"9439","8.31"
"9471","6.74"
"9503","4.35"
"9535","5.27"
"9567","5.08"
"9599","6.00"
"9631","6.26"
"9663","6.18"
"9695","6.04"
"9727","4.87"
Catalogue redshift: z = 1.599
